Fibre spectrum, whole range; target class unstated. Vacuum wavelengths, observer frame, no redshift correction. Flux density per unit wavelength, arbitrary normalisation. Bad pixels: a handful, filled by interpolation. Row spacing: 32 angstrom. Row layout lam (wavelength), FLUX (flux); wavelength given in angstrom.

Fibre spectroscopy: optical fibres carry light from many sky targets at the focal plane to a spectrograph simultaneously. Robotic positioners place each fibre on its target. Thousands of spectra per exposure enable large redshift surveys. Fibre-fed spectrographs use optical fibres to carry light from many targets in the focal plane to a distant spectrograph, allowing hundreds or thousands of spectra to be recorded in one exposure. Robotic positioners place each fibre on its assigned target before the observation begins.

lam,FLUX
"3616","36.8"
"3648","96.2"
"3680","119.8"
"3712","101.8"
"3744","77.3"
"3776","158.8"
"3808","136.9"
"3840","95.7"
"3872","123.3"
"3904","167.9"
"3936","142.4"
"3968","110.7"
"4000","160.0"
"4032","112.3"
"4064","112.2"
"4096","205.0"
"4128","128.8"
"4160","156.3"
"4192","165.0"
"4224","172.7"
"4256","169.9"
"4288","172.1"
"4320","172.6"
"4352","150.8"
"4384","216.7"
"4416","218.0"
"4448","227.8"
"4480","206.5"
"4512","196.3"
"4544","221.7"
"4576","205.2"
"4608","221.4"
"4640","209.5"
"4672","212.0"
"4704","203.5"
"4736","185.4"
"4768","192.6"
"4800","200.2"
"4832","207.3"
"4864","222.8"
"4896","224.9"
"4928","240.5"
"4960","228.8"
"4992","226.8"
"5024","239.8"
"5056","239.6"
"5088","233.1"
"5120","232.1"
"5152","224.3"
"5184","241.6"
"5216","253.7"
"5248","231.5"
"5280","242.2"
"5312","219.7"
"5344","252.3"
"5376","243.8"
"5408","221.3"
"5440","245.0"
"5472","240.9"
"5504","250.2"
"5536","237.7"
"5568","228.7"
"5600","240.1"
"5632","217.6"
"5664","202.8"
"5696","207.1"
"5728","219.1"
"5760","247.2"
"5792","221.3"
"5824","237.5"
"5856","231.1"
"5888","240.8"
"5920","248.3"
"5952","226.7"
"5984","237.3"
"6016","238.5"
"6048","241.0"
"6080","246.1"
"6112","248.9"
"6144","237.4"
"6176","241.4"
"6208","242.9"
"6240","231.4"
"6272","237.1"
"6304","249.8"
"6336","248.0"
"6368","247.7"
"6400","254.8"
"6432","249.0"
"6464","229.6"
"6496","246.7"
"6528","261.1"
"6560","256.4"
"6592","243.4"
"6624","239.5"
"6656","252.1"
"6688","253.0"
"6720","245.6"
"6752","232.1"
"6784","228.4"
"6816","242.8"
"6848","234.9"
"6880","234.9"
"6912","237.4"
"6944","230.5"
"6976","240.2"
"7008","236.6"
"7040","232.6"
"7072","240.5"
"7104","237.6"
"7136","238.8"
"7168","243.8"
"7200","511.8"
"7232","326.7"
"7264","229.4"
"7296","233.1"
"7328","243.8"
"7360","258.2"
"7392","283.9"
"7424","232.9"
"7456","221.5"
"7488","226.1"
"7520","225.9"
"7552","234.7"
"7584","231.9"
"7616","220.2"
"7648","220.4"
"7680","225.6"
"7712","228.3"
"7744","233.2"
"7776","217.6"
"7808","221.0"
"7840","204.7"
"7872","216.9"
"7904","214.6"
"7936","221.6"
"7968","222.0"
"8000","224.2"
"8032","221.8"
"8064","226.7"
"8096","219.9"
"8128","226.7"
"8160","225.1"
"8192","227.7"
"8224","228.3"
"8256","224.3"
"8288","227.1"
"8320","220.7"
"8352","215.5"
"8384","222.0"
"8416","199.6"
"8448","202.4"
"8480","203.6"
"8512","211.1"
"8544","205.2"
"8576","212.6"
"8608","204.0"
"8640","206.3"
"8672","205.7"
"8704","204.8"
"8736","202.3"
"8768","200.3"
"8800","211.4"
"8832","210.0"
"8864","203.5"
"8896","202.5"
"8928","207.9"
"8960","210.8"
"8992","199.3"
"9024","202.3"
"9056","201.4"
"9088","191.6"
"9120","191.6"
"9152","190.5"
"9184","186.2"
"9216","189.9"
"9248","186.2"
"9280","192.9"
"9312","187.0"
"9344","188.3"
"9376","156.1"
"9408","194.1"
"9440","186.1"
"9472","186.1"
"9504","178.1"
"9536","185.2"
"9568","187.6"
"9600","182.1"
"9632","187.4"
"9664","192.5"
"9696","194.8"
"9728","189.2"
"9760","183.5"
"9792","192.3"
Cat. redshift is 0.098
